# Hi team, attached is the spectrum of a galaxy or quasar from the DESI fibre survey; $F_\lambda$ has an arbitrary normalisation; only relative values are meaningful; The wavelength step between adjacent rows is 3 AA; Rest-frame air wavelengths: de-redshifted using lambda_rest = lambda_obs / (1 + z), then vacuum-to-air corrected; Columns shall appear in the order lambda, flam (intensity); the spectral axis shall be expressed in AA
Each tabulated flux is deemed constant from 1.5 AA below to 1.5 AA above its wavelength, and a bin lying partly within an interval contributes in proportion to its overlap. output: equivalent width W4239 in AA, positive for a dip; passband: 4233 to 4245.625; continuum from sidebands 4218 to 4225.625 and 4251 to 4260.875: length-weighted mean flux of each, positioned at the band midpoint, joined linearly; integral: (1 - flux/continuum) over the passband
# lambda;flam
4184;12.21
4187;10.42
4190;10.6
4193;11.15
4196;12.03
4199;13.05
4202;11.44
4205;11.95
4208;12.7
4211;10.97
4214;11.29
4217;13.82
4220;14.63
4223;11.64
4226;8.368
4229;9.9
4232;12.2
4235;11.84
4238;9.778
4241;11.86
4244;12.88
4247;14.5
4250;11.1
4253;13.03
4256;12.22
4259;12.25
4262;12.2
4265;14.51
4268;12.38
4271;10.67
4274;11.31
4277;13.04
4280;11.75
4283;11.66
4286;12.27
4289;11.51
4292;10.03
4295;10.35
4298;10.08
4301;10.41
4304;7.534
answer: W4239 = 0.82 AA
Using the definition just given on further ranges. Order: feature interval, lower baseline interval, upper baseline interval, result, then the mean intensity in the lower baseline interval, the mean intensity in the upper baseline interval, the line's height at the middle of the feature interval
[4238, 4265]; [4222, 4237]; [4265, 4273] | -2.32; 10.7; 12.1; 11.5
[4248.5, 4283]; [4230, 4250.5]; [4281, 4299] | -2.07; 12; 11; 11.5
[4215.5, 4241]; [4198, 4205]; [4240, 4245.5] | 1.59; 12.1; 12.4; 12.3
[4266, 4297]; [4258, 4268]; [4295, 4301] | -0.08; 12.9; 10.2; 11.5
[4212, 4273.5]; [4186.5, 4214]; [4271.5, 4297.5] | -2.80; 11.6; 11.4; 11.5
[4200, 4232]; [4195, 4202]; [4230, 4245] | 0.80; 12.3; 11.6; 12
